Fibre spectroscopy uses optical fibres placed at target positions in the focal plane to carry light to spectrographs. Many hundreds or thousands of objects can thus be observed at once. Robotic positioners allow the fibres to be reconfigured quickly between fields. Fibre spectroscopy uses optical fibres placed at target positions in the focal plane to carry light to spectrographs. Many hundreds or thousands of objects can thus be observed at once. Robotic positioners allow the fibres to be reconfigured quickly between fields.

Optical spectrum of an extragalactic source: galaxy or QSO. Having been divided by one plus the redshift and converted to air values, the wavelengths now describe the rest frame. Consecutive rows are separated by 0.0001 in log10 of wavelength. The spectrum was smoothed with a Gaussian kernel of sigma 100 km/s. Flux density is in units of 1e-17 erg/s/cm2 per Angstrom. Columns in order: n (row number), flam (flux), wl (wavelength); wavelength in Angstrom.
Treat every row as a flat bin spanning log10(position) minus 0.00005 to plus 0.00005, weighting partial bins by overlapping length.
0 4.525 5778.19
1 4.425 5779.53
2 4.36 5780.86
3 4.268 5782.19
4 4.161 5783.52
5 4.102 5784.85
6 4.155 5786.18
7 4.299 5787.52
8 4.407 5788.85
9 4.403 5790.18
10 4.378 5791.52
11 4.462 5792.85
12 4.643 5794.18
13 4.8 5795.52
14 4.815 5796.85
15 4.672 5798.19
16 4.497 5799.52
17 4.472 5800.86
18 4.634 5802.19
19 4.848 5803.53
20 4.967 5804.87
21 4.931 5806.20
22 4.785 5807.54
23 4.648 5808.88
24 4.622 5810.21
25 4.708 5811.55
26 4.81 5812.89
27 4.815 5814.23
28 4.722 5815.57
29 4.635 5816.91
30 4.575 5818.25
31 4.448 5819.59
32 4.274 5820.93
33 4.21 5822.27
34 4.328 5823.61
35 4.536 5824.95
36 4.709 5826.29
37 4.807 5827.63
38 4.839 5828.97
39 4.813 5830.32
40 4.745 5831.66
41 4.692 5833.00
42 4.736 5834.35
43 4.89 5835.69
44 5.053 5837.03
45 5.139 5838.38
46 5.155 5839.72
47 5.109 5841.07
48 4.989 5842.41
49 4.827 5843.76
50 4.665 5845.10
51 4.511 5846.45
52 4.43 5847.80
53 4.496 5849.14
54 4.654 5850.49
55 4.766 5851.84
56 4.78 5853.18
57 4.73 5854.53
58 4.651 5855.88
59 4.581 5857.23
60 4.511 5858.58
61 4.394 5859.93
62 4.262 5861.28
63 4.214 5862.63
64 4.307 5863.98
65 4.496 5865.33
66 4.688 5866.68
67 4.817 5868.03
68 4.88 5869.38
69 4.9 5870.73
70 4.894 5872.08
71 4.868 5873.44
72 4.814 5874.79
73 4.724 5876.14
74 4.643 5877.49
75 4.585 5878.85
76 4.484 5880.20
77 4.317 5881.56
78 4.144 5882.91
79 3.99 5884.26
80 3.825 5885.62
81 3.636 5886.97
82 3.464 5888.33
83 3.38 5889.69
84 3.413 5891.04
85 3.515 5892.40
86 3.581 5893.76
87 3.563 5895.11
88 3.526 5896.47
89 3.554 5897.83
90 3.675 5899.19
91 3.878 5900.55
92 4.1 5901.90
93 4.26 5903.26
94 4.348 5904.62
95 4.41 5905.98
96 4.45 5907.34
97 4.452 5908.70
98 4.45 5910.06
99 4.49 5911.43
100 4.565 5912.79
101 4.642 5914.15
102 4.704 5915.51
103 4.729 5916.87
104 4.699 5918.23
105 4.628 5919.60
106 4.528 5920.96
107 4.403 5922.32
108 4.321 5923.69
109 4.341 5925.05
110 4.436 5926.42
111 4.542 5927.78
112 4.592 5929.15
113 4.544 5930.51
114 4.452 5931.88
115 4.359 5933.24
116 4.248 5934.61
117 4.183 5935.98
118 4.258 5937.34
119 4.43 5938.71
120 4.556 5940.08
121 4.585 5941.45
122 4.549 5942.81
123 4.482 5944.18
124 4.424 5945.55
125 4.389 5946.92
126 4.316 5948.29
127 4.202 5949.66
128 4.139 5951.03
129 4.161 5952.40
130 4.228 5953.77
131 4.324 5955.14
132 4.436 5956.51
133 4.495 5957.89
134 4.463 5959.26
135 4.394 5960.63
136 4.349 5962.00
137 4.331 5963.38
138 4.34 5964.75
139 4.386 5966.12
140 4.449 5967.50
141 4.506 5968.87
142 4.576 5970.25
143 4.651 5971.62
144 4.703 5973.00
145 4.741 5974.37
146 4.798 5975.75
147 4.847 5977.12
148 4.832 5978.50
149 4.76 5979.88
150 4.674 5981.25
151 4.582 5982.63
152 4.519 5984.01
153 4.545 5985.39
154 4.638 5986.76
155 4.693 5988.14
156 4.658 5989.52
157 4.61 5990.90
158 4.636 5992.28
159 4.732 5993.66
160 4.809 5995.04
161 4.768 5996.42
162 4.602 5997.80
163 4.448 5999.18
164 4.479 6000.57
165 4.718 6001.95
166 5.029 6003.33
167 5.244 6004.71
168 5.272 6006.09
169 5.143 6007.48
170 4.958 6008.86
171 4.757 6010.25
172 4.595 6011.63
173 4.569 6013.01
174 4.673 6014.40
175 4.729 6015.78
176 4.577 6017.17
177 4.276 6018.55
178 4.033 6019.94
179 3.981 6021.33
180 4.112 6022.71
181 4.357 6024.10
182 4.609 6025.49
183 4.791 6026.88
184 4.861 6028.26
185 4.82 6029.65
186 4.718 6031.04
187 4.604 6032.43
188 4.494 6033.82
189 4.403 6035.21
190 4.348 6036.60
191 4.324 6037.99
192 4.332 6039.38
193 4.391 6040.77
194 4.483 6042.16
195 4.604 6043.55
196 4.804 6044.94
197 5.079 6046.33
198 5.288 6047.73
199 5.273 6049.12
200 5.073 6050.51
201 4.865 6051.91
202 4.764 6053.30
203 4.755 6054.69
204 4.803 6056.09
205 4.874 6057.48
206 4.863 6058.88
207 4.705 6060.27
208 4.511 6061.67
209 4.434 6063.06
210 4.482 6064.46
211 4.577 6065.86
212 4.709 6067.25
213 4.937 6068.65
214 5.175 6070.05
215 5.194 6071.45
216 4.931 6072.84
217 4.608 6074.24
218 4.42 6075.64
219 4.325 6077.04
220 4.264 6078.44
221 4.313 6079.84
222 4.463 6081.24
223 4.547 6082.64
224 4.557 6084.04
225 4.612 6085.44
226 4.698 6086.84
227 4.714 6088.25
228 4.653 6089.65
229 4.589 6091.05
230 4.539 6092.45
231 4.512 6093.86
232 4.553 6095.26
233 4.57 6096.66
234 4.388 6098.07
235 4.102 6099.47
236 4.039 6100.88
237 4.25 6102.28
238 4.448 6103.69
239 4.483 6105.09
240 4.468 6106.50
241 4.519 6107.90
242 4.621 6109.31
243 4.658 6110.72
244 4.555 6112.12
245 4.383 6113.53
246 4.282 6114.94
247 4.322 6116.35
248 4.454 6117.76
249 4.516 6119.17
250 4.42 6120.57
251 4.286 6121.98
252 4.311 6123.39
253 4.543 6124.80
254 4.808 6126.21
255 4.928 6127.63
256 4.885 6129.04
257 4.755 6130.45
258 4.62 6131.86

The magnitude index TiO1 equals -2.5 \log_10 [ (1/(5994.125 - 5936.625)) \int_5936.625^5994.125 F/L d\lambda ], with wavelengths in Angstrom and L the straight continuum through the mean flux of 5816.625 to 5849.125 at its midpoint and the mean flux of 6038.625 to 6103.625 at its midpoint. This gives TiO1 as 0.04 mag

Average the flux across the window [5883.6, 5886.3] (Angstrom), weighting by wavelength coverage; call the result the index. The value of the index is 3.91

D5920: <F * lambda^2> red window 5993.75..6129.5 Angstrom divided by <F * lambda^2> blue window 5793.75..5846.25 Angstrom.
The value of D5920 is 1.06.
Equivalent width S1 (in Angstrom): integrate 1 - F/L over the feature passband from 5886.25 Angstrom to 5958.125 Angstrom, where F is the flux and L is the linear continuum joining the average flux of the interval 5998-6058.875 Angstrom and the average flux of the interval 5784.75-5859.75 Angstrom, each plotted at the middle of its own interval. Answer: 6.57 Angstrom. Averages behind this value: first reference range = 4.66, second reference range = 4.68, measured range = 4.24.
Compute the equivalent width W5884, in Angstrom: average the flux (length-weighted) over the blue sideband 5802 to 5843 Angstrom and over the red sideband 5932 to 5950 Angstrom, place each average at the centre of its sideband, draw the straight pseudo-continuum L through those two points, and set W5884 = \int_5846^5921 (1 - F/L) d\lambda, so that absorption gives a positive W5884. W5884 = 3.7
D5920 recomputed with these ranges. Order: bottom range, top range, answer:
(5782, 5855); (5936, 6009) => 1.04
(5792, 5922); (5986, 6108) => 1.10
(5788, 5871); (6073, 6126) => 1.05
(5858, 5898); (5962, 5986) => 1.12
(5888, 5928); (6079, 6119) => 1.14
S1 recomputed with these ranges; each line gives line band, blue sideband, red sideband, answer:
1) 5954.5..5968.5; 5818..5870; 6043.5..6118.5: 0.73 Angstrom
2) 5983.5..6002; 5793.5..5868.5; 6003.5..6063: 0.21 Angstrom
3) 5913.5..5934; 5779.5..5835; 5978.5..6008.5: 0.68 Angstrom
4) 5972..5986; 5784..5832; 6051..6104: -0.31 Angstrom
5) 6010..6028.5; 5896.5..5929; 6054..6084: 0.34 Angstrom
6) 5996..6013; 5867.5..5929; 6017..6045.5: -1.51 Angstrom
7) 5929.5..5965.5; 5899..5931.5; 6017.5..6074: 0.96 Angstrom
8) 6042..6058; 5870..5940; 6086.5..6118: -1.76 Angstrom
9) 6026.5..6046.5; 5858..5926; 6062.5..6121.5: -0.56 Angstrom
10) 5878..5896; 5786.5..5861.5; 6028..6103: 3.15 Angstrom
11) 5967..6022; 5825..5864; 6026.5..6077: 0.58 Angstrom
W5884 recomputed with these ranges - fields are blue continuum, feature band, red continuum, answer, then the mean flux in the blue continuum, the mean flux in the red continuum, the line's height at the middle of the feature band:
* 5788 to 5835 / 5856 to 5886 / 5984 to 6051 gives 0.8 Angstrom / 4.64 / 4.66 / 4.65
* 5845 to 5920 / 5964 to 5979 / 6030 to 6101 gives -0.4 Angstrom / 4.34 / 4.64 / 4.48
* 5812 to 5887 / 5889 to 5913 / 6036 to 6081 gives 3.5 Angstrom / 4.62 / 4.7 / 4.64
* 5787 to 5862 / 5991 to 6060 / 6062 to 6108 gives -1.7 Angstrom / 4.67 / 4.55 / 4.58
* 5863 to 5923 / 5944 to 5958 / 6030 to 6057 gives 0.4 Angstrom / 4.28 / 4.71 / 4.45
